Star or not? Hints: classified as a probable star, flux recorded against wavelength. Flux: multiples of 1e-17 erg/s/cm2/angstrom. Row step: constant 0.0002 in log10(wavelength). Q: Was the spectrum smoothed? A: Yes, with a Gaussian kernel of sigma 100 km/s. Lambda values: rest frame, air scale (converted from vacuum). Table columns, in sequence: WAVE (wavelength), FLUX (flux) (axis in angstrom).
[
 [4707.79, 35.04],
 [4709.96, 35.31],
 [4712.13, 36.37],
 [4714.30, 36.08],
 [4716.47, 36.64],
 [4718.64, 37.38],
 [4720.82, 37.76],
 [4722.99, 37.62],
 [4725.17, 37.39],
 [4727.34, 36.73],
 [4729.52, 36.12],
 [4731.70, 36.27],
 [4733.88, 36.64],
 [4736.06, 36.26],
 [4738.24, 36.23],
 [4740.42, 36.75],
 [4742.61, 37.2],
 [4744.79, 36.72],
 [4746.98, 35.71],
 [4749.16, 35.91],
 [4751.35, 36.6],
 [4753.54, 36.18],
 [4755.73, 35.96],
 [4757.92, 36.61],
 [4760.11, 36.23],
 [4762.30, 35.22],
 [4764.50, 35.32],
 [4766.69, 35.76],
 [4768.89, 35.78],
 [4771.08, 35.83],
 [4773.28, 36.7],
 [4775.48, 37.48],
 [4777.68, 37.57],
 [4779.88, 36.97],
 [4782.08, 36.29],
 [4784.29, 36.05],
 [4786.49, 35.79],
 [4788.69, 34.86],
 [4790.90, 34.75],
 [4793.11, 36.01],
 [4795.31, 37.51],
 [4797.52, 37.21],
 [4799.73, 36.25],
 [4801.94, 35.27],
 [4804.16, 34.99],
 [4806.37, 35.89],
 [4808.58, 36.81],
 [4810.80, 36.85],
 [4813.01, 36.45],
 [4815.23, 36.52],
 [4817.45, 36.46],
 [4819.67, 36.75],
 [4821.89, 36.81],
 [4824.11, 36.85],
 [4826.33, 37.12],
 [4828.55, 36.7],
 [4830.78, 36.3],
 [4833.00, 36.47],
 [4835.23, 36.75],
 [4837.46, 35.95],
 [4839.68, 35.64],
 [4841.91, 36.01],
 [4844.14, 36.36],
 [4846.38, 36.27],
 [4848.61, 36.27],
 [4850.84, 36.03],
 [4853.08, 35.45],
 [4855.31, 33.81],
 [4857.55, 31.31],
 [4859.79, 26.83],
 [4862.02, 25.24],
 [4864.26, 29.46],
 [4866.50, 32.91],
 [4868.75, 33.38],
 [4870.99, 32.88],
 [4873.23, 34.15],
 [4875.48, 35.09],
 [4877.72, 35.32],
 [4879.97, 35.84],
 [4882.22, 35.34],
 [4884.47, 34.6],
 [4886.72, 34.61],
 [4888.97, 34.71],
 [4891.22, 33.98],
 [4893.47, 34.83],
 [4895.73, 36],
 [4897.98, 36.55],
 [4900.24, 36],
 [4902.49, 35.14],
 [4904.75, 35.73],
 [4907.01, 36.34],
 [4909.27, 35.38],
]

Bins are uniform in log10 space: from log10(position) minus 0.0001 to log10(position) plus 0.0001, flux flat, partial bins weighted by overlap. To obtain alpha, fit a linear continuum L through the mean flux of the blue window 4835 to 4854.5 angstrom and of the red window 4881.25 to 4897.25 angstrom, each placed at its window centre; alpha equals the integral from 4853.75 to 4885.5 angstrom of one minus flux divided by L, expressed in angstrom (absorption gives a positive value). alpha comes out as 2.5 angstrom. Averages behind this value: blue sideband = 36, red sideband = 34.9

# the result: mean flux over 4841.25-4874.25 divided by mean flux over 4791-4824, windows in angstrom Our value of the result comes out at 0.91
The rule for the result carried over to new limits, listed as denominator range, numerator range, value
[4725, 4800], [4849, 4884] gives 0.91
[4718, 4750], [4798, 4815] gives 0.98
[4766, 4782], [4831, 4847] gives 0.99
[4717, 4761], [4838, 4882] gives 0.92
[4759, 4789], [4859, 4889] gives 0.91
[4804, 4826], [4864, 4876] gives 0.91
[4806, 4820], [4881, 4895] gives 0.95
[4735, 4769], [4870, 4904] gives 0.97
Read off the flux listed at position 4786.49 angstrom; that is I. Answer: 35.79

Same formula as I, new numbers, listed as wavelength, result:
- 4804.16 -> 34.99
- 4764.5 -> 35.32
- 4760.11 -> 36.23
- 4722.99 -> 37.62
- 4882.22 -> 35.34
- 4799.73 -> 36.25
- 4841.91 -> 36.01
